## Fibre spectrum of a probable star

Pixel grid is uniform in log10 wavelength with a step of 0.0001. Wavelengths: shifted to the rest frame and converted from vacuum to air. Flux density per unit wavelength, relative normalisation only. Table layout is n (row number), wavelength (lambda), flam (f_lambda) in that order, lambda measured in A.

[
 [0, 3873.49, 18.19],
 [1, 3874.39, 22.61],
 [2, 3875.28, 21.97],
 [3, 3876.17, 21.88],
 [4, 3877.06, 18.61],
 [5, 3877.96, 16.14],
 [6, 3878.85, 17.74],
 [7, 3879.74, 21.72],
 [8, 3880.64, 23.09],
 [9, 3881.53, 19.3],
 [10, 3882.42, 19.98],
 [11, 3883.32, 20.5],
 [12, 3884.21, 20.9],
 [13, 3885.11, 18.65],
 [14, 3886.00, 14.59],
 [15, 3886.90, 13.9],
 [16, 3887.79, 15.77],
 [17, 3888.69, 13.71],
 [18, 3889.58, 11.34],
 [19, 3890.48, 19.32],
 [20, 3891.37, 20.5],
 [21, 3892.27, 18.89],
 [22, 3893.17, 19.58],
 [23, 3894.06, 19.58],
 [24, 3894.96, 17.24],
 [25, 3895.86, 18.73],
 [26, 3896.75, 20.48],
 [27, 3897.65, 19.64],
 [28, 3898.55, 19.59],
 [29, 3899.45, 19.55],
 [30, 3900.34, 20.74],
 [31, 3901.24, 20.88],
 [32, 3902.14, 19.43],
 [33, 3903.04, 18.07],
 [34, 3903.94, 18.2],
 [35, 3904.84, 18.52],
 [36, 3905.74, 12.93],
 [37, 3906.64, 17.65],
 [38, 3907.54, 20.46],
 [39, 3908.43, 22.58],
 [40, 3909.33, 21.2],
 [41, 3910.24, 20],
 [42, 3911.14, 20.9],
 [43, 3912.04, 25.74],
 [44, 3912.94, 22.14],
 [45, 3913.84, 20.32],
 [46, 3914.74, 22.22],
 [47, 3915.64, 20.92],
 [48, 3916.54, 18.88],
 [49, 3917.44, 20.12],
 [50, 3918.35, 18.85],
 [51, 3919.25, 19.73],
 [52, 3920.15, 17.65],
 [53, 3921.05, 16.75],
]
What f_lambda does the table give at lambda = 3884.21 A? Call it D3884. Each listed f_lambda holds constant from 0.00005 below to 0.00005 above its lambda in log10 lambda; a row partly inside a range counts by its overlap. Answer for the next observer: 20.9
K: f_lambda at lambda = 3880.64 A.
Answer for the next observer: 23.09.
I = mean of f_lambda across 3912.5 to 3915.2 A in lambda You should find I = 21.6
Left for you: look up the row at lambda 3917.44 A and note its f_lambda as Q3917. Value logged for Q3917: 20.12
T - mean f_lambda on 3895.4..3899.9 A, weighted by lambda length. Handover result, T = 19.6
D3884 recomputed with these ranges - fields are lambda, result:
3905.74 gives 12.93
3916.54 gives 18.88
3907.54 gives 20.46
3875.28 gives 21.97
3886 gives 14.59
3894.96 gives 17.24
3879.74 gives 21.72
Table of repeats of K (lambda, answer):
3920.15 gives 17.65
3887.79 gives 15.77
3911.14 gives 20.9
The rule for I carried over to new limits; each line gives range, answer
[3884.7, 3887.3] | 15.7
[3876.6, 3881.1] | 19.5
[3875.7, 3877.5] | 20.3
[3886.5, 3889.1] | 14.5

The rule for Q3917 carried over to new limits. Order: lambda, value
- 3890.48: 19.32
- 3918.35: 18.85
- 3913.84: 20.32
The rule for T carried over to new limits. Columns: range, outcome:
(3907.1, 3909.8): 21.4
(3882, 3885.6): 19.9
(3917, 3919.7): 19.5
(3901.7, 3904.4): 18.5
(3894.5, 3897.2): 18.8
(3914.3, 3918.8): 20.2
